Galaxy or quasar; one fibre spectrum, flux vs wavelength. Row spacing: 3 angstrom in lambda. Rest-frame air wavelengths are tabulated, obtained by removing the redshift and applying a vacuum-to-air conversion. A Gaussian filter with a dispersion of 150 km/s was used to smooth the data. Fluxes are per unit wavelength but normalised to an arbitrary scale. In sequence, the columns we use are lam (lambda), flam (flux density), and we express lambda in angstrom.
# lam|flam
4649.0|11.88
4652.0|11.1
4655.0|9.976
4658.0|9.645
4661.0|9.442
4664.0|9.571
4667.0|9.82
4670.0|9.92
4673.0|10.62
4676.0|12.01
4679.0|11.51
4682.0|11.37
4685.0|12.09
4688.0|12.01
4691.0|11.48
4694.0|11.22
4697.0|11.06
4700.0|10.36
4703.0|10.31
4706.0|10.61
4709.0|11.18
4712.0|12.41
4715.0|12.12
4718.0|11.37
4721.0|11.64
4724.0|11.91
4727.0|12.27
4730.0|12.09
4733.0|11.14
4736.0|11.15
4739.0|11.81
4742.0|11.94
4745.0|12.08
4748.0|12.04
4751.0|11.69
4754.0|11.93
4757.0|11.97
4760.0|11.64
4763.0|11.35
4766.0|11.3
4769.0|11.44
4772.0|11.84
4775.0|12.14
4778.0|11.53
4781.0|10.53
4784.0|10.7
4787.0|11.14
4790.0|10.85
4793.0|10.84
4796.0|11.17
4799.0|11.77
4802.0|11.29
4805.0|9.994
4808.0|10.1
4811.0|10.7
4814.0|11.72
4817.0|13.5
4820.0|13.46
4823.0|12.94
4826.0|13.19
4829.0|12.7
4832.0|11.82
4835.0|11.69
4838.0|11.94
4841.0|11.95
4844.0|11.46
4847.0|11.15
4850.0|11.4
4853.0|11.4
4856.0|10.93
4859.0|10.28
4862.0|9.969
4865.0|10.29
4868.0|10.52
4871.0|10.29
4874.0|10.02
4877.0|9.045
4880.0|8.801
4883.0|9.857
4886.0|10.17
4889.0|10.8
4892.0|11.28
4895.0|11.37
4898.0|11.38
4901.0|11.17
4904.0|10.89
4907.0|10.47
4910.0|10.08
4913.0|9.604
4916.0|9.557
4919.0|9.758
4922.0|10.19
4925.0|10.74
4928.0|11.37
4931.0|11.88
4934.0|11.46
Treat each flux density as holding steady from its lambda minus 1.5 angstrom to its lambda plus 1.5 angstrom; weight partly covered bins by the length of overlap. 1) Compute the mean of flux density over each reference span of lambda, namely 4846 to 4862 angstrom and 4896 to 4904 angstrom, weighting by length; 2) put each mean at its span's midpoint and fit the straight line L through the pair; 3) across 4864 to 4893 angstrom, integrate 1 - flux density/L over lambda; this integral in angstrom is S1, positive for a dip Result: 2.60 angstrom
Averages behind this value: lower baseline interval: 10.9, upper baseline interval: 11.2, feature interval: 10.1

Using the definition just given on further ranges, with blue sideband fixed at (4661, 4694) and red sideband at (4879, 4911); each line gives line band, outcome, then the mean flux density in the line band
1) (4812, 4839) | -4.5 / 12.5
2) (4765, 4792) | -1.2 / 11.3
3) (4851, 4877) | 0.6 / 10.4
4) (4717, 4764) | -3.9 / 11.8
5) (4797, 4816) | -0.4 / 11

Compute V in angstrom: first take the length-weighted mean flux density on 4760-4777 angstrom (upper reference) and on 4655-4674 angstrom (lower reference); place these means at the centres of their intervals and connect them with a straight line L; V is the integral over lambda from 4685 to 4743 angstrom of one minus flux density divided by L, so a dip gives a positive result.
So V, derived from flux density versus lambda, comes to -4.4 angstrom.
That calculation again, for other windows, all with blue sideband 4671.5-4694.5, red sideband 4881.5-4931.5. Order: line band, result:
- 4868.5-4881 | 1.3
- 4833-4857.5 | -1.4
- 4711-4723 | -0.5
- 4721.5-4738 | -0.5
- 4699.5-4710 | 0.8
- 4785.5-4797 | 0.1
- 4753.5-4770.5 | -0.6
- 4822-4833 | -1.8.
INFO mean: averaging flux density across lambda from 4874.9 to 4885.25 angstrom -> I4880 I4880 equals 9.35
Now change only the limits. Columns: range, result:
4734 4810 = 11.4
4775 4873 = 11.4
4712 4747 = 11.8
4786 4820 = 11.3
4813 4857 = 12.1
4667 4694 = 11.3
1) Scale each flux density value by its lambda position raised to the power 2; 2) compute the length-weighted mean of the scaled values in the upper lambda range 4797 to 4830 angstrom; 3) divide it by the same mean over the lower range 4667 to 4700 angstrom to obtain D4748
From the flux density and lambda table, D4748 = 1.1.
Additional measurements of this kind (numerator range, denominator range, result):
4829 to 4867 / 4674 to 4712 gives 1.06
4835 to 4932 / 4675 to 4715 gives 1.01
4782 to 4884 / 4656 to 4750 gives 1.05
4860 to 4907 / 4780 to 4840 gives 0.92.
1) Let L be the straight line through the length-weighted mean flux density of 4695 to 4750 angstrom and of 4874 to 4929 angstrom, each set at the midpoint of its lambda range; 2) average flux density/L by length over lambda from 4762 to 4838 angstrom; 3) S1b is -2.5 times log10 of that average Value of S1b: -0.06 mag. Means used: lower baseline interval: 11.5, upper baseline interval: 10.3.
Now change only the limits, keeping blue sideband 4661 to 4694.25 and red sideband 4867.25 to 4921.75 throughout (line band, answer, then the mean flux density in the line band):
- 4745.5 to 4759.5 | -0.11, 11.9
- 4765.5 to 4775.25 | -0.10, 11.7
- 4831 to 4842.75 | -0.13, 11.8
